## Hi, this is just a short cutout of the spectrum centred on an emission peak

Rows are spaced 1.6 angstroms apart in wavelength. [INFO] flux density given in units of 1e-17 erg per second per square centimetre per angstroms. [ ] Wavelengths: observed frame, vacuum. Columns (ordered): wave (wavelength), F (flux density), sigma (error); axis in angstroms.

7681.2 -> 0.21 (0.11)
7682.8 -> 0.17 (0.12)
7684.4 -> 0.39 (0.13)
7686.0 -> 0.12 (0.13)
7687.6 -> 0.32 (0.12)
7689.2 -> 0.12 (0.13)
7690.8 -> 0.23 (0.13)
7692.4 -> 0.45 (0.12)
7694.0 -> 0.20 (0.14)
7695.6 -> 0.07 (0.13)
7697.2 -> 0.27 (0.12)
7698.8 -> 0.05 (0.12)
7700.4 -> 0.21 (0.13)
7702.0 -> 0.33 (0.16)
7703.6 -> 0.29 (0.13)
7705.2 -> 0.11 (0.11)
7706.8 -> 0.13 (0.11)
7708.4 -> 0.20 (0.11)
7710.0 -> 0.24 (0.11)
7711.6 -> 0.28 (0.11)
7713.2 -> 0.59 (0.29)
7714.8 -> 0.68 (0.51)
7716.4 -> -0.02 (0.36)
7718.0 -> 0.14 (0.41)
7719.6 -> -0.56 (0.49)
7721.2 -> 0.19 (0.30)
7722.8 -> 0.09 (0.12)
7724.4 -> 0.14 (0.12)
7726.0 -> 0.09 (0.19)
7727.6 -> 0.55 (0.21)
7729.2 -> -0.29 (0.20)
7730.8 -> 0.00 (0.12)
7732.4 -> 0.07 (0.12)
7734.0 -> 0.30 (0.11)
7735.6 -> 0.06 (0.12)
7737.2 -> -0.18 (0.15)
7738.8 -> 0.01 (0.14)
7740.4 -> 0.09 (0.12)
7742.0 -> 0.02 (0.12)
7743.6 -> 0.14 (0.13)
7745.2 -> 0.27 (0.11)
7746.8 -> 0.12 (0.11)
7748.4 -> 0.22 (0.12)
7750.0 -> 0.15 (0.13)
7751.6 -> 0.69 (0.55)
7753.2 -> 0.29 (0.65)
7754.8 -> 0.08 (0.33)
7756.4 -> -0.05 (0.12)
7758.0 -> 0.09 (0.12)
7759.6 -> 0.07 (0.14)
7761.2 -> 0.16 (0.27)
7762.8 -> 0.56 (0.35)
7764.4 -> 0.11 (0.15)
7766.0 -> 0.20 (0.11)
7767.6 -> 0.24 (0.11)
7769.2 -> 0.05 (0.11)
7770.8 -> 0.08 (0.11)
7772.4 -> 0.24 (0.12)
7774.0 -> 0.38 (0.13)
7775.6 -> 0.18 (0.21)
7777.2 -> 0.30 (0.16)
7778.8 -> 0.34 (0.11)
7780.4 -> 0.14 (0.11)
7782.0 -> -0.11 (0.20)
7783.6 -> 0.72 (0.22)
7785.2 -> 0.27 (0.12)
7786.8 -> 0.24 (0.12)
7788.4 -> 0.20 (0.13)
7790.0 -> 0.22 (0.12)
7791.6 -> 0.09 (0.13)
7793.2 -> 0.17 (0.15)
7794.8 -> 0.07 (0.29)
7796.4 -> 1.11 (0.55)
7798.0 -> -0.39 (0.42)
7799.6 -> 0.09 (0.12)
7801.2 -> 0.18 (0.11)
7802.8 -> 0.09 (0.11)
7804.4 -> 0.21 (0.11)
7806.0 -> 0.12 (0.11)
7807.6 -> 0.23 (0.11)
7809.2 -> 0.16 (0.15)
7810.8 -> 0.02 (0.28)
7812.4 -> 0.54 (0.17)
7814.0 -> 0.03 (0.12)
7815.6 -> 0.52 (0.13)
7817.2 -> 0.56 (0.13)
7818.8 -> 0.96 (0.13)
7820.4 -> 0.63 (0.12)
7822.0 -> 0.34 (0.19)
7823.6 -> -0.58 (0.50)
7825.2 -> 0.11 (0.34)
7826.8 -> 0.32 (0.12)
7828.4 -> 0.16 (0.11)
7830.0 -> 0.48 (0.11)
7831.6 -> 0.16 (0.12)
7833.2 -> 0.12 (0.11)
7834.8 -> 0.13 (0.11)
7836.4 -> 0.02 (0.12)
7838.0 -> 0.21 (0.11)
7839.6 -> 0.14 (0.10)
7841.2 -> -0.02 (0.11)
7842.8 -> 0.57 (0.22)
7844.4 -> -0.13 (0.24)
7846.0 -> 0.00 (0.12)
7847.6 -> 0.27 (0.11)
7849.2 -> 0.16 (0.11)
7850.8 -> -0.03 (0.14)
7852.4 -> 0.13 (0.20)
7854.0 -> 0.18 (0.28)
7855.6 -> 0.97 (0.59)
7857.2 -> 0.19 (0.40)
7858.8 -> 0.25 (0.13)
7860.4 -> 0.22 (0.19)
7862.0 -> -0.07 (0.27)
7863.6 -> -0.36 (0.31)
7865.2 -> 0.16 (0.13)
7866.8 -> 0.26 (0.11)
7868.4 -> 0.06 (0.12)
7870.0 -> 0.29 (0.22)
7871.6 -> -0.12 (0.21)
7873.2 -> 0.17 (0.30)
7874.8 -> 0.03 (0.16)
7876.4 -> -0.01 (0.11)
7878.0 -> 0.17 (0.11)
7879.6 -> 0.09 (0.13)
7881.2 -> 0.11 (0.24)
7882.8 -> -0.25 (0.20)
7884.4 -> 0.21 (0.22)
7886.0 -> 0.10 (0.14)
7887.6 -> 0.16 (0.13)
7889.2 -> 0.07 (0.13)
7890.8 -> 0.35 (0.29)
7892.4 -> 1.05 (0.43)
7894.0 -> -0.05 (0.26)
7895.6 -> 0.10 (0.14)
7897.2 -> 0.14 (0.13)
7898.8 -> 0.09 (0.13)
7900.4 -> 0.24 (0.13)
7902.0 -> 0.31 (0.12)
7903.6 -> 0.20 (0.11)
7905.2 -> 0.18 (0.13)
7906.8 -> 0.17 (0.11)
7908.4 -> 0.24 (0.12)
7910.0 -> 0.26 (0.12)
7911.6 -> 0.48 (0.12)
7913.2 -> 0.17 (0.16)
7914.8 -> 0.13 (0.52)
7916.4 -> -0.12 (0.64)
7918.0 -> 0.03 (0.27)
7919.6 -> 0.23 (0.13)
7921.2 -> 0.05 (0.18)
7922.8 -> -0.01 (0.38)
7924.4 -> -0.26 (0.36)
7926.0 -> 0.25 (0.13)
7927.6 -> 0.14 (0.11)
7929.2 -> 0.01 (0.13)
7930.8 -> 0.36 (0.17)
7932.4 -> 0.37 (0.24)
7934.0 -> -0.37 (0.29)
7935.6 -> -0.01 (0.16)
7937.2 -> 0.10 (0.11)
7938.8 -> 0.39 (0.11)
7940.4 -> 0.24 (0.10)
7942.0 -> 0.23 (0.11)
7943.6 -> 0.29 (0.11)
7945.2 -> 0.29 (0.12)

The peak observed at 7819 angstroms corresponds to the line Hgamma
